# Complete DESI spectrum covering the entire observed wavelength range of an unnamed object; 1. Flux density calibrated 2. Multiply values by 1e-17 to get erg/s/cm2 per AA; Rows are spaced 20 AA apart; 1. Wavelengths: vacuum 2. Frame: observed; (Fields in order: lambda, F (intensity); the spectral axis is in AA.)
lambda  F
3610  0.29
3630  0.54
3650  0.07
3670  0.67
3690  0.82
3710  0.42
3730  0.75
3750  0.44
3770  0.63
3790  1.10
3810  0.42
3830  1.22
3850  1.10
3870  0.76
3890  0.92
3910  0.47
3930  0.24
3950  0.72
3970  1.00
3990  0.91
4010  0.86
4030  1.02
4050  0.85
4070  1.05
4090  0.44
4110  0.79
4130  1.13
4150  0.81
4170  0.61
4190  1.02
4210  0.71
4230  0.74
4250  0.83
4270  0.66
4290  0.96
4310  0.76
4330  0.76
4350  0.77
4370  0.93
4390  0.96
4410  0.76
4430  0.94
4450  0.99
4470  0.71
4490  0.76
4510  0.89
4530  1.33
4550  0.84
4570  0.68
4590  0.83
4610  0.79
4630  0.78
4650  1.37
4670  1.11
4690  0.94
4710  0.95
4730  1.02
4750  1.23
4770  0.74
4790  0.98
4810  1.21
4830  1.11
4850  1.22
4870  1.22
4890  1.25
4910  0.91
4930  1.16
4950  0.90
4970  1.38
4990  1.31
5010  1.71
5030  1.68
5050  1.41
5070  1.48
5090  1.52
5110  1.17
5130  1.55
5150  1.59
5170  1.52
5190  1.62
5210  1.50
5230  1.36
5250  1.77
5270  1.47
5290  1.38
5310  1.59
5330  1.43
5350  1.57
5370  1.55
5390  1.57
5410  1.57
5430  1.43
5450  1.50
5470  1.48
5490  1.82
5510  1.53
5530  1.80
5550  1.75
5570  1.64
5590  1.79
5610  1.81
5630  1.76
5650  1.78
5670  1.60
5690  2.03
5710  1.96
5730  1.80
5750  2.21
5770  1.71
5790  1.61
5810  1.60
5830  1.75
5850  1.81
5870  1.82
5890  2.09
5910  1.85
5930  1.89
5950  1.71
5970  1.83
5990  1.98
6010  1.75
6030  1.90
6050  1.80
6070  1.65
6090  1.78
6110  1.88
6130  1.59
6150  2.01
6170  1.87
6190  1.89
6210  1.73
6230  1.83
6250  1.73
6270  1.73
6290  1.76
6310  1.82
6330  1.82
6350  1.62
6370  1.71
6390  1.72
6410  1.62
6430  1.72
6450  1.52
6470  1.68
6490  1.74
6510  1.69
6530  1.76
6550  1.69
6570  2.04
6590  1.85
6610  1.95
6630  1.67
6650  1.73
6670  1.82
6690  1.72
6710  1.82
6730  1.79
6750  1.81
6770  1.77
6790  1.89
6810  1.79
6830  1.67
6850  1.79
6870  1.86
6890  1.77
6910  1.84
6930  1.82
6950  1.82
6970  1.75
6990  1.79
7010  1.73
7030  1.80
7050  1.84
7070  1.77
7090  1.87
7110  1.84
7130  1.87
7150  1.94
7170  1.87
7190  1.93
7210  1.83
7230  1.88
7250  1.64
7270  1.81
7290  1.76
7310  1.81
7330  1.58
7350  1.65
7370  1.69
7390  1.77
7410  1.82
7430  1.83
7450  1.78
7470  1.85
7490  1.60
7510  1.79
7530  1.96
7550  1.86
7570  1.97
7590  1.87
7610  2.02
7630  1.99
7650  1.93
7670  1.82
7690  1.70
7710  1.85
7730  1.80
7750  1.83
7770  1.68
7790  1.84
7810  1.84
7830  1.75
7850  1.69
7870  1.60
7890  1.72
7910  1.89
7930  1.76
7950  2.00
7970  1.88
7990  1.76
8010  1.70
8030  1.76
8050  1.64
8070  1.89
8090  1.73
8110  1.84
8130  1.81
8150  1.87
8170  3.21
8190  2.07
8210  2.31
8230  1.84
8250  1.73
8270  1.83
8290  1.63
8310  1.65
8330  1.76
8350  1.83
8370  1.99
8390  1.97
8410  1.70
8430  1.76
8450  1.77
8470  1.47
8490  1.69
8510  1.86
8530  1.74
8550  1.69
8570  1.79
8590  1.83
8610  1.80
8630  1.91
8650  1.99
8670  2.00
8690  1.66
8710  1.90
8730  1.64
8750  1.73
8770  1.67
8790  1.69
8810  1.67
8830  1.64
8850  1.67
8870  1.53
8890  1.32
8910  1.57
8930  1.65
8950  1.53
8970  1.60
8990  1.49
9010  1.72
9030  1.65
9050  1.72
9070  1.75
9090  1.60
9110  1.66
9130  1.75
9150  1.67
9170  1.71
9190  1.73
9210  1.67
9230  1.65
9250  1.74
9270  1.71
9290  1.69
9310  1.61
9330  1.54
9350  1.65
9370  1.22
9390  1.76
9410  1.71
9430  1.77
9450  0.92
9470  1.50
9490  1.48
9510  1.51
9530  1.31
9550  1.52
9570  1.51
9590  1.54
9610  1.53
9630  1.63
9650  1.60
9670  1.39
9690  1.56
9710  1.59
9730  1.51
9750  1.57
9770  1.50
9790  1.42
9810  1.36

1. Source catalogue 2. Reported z 0.25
